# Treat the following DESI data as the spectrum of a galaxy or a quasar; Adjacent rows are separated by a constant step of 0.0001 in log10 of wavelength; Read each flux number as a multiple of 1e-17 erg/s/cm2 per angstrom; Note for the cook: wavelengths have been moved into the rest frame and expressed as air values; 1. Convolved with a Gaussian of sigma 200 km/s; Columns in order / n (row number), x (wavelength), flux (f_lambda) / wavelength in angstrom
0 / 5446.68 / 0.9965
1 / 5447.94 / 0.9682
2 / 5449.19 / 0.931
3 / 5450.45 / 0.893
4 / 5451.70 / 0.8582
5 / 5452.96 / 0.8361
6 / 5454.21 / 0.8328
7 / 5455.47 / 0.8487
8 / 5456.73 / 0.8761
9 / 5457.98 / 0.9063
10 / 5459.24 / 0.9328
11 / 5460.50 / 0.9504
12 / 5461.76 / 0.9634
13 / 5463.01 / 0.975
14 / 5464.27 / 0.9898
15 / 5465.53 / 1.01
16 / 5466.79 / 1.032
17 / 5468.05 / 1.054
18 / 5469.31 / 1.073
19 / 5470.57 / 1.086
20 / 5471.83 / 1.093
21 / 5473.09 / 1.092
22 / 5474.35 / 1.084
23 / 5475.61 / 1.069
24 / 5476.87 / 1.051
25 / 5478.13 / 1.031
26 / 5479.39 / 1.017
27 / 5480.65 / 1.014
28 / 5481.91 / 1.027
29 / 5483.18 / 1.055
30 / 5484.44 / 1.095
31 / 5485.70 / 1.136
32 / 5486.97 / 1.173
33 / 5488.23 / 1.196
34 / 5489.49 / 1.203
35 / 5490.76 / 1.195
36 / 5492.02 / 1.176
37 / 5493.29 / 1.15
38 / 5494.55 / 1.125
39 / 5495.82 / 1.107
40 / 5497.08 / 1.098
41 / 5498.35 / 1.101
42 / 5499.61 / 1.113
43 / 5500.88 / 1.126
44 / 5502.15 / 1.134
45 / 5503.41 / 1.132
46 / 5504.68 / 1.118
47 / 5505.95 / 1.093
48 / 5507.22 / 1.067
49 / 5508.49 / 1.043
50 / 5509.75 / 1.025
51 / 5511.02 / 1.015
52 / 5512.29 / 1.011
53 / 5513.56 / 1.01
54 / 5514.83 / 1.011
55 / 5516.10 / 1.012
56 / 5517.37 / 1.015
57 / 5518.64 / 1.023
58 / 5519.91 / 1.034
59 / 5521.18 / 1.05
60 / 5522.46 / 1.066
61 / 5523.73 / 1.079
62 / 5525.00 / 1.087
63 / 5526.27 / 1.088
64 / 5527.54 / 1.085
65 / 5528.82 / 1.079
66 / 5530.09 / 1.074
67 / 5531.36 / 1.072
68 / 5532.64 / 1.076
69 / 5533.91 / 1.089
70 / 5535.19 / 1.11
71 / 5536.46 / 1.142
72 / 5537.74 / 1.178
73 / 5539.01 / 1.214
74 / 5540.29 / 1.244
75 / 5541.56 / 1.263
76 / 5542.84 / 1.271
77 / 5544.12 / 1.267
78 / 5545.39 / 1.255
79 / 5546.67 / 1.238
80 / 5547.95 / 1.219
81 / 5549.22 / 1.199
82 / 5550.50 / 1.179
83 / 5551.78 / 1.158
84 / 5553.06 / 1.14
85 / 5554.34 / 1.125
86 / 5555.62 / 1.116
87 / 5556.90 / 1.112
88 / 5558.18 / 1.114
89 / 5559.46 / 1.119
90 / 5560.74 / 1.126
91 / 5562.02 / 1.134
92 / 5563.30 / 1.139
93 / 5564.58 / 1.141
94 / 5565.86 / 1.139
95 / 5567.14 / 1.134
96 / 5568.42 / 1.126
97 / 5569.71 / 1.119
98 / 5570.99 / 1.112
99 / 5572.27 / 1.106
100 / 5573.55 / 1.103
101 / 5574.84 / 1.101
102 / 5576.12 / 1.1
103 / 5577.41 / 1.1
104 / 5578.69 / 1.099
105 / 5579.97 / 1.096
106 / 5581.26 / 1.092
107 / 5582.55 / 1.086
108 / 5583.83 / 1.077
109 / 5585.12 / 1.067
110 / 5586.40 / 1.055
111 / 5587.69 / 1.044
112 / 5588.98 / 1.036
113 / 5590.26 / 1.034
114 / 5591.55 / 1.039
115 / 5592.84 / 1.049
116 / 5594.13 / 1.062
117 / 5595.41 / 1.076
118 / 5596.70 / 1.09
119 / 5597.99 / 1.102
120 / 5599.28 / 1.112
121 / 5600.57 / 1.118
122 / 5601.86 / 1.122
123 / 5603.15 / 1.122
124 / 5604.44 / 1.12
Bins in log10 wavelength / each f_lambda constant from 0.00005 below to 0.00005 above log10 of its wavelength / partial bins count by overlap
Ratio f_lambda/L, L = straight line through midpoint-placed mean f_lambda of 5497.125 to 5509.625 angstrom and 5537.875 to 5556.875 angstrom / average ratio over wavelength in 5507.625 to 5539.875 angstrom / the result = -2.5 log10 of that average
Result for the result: 0.08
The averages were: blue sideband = 1.1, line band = 1.07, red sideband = 1.2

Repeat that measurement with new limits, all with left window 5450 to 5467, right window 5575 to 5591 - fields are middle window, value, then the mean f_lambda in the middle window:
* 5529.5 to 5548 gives -0.158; 1.18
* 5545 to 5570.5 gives -0.106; 1.15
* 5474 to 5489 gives -0.142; 1.08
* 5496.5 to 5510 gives -0.129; 1.1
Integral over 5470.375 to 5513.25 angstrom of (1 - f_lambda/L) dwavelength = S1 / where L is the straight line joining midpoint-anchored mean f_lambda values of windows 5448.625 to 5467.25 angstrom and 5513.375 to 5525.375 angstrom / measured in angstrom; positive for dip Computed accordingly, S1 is -4.78 angstrom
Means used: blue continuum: 0.921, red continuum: 1.04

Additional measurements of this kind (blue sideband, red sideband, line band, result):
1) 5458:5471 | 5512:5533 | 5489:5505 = -1.7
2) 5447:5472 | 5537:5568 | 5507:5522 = 0.8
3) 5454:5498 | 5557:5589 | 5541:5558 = -1.6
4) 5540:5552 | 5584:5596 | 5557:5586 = 0.4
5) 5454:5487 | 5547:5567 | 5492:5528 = 0.0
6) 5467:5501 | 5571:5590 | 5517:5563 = -1.9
